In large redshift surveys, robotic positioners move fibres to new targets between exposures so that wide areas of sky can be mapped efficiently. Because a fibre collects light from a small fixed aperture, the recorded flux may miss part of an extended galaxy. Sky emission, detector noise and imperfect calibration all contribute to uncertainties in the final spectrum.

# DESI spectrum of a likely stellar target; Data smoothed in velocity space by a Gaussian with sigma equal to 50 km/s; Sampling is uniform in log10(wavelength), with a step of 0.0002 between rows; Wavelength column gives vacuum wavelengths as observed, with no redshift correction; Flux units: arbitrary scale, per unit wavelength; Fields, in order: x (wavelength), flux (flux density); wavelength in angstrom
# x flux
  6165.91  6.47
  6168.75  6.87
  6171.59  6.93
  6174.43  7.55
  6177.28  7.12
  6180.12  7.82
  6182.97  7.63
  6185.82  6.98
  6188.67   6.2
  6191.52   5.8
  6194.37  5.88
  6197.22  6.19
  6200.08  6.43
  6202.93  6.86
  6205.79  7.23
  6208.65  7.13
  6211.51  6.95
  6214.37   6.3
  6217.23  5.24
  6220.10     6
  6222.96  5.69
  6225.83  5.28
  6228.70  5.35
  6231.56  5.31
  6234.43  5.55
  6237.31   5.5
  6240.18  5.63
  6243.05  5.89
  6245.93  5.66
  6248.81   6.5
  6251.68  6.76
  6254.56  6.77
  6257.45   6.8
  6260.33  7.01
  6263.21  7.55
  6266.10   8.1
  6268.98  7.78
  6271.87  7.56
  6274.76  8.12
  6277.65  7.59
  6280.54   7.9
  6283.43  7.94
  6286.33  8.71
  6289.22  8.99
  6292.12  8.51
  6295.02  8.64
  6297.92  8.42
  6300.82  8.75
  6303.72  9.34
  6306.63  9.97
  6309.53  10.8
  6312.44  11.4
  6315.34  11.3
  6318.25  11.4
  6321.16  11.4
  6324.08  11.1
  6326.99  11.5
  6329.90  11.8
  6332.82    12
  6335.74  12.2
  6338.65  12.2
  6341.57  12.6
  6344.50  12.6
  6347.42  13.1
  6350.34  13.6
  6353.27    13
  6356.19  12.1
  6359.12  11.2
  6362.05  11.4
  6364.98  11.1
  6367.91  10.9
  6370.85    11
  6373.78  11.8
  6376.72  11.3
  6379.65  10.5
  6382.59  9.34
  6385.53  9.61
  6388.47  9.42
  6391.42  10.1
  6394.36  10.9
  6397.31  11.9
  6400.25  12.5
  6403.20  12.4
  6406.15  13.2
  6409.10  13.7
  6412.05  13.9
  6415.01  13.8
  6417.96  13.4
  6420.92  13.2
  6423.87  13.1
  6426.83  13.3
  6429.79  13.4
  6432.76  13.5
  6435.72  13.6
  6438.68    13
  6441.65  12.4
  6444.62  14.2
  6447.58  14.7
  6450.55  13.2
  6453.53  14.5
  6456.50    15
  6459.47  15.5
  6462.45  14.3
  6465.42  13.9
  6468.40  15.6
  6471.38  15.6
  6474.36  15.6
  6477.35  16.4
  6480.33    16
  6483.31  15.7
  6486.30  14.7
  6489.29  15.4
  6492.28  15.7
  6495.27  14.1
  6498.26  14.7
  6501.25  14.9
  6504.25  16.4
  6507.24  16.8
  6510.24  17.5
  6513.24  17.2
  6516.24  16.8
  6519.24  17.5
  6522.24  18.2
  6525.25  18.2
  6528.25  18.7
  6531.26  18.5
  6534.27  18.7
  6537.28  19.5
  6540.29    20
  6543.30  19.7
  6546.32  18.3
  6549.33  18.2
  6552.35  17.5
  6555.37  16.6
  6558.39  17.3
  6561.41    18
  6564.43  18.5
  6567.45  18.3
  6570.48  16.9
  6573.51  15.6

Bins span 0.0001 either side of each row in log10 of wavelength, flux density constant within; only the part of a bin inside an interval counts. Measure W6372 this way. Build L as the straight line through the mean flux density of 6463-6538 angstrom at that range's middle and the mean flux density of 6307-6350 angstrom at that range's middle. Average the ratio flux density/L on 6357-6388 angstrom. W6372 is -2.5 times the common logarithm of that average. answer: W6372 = 0.20 mag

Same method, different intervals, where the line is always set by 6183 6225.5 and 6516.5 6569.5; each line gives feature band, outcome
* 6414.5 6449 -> 0.07 mag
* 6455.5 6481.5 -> 0.02 mag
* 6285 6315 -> 0.04 mag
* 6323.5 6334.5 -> -0.09 mag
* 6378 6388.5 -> 0.28 mag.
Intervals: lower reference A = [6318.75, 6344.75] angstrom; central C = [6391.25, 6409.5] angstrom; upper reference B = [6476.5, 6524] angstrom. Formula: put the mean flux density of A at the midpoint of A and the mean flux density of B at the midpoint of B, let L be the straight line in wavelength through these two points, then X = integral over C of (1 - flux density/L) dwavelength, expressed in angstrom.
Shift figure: 2.0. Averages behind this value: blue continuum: 11.9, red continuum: 16.1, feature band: 12.2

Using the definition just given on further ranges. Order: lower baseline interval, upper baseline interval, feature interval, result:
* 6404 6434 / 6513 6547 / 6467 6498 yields 1.6 angstrom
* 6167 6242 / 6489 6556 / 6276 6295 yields 1.8 angstrom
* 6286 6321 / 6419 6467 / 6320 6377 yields -4.4 angstrom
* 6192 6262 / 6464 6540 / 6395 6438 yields 0.5 angstrom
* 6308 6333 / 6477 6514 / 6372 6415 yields 5.5 angstrom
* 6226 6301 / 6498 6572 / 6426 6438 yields 0.3 angstrom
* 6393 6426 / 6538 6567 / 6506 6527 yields -0.7 angstrom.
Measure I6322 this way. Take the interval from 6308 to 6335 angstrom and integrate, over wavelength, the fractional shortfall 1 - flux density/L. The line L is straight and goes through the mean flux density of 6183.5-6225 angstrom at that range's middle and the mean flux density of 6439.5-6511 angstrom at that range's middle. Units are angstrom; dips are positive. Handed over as -3.5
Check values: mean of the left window 6.36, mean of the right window 15.1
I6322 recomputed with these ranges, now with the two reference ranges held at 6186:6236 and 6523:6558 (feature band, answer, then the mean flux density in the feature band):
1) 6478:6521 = 2.5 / 16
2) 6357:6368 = 0.5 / 11.2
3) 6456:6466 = 0.5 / 14.7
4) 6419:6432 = 0.8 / 13.3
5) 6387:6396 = 1.9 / 10.2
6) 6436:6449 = 1.1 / 13.6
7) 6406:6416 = -0.1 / 13.7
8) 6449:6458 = 0.6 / 14.2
